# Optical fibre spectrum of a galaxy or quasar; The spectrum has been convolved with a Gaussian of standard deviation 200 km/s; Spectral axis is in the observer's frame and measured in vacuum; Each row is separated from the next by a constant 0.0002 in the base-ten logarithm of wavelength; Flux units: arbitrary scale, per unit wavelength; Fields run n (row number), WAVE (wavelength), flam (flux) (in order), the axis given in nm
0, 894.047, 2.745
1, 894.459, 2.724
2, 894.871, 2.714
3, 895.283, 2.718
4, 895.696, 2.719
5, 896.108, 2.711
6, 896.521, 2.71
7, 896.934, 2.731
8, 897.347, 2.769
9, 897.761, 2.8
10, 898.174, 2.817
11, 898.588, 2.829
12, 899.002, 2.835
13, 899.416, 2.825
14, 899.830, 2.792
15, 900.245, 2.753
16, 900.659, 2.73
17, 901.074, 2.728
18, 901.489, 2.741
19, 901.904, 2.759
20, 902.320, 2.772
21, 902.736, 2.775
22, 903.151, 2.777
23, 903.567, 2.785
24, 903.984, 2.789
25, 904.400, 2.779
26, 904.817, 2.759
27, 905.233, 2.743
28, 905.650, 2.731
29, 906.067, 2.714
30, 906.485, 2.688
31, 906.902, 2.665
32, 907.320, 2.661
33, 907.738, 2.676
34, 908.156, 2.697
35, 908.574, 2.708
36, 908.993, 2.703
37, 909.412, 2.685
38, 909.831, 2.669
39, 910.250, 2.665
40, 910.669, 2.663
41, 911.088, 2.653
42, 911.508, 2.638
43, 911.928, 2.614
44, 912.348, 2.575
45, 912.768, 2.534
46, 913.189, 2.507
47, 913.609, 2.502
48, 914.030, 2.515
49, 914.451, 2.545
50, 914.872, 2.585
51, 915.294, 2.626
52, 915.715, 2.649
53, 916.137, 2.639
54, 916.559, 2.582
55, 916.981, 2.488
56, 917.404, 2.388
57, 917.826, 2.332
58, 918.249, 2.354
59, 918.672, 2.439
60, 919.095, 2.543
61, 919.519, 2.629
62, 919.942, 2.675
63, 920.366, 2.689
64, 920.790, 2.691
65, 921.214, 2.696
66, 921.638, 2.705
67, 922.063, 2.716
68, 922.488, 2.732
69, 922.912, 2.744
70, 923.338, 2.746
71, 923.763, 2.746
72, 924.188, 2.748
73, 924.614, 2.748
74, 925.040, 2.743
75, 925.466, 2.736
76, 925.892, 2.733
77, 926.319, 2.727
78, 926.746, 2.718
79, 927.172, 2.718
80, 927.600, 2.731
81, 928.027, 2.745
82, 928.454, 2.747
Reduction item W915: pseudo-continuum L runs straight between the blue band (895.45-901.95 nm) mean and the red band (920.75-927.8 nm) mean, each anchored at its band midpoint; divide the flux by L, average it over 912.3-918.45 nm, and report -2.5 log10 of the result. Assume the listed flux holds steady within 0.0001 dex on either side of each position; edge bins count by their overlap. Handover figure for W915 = 0.09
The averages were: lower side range 2.77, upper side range 2.73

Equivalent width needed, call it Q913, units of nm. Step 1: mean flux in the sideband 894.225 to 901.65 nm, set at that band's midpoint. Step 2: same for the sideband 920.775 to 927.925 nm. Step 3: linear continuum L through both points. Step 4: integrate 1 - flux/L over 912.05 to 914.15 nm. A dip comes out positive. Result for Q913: 0.16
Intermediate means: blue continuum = 2.76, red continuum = 2.73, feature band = 2.53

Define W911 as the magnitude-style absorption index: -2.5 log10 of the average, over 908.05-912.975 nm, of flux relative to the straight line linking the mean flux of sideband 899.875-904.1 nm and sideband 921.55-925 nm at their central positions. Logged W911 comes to 0.04 mag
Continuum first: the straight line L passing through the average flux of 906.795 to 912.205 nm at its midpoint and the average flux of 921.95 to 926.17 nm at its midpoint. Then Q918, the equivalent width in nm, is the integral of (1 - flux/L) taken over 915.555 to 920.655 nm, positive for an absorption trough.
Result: 0.33 nm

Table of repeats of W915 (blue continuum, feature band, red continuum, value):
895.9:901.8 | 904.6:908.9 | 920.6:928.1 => 0.02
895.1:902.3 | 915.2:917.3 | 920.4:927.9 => 0.06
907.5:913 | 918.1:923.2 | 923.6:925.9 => 0.03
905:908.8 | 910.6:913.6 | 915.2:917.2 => 0.02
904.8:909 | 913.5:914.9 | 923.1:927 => 0.08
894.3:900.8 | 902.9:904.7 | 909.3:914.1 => -0.04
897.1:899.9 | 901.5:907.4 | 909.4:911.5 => 0.00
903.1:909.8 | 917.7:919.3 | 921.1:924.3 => 0.13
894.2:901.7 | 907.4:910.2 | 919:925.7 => 0.02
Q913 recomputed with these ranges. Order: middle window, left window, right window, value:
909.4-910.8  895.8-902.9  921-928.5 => 0.043 nm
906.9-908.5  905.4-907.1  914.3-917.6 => 0.001 nm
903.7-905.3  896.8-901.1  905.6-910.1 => -0.027 nm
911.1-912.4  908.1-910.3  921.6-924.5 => 0.037 nm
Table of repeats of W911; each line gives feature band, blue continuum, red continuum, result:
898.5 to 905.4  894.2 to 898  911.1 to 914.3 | -0.041 mag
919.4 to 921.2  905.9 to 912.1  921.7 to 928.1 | 0.016 mag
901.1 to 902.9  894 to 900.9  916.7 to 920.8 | -0.019 mag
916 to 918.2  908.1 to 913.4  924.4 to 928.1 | 0.087 mag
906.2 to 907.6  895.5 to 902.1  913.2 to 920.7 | -0.003 mag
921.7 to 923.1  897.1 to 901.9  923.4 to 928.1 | 0.005 mag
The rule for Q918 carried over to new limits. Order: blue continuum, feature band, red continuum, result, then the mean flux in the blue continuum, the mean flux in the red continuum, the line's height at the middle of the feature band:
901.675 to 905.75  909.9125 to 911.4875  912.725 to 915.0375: -0.03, 2.77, 2.53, 2.6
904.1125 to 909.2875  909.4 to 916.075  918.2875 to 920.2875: 0.10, 2.71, 2.56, 2.64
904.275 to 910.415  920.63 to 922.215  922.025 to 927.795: 0.02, 2.7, 2.74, 2.73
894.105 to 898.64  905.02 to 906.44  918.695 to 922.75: -0.01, 2.75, 2.67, 2.72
